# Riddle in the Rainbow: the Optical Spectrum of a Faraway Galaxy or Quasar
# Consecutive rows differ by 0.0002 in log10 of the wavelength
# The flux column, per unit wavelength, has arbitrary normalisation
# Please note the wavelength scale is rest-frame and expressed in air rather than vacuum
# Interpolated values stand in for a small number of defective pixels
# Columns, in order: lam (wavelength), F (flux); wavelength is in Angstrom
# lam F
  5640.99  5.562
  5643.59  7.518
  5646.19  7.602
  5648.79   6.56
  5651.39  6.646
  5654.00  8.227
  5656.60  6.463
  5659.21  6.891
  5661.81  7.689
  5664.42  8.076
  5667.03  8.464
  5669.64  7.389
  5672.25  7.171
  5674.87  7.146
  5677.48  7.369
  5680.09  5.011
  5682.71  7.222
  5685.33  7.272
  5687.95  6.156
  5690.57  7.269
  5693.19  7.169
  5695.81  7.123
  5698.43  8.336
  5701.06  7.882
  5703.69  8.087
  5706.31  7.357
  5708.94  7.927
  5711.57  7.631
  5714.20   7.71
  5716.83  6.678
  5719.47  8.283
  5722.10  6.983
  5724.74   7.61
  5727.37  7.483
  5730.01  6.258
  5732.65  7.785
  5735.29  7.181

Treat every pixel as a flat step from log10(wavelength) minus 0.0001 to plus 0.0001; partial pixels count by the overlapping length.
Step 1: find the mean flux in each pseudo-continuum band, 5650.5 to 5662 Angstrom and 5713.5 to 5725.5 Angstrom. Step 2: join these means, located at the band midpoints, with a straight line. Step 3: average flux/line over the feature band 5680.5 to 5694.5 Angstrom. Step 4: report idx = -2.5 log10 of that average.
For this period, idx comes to 0.06 mag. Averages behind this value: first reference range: 7.15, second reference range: 7.43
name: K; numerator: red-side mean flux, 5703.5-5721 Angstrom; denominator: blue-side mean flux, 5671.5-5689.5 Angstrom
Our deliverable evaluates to 1.13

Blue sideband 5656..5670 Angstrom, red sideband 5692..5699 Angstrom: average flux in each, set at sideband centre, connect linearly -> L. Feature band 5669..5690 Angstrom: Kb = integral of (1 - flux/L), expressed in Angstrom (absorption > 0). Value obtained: 1.9 Angstrom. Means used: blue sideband 7.55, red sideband 7.47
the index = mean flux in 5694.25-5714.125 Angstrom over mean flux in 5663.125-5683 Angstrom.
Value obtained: 1.1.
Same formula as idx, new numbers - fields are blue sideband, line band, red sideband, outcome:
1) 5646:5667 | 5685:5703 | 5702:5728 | 0.02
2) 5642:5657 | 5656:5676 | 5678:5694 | -0.07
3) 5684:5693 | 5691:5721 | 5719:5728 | -0.06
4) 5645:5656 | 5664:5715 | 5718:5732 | -0.01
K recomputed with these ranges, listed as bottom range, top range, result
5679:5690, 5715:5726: 1.14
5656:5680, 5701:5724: 1.04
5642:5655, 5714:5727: 1.03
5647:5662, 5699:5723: 1.08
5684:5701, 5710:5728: 1.03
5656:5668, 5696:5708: 1.04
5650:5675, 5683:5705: 1.00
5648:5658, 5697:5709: 1.13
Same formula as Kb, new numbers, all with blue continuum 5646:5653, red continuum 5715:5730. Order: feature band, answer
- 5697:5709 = -1.18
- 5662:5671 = -1.23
